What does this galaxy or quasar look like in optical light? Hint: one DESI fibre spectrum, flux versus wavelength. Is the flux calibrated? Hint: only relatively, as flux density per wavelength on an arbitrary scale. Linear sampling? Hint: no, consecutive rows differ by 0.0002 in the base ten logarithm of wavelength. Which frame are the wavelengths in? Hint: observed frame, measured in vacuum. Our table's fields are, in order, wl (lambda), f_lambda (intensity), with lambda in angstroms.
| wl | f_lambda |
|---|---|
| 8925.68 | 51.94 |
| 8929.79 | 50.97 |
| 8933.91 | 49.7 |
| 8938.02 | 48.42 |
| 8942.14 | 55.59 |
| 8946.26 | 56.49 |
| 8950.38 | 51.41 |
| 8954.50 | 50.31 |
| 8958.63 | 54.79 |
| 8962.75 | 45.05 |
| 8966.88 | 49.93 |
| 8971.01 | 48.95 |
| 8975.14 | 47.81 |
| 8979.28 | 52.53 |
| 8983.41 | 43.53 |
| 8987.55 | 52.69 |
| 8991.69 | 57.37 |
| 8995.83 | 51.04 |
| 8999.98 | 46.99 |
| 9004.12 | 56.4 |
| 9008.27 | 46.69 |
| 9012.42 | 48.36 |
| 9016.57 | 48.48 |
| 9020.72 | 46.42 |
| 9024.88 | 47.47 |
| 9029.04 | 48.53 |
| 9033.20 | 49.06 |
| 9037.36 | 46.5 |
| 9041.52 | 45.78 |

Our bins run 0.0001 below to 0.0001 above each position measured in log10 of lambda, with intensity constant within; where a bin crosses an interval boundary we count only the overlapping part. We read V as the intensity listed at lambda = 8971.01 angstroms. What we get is 48.95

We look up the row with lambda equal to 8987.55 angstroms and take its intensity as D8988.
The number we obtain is 52.69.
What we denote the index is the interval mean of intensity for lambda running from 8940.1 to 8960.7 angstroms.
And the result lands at 53.7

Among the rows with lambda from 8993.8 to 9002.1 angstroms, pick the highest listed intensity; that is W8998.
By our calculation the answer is 51.04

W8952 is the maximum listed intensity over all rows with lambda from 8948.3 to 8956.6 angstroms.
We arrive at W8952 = 51.41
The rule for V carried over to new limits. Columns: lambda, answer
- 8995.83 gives 51.04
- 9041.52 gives 45.78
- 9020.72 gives 46.42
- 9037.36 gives 46.5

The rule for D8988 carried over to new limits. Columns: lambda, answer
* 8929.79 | 50.97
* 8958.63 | 54.79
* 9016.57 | 48.48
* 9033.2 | 49.06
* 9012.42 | 48.36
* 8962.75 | 45.05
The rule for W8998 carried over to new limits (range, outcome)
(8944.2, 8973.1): 56.49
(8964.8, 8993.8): 57.37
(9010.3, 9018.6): 48.48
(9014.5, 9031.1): 48.53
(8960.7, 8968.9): 49.93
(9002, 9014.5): 56.4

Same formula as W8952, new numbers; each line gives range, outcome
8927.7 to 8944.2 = 55.59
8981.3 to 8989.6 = 52.69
